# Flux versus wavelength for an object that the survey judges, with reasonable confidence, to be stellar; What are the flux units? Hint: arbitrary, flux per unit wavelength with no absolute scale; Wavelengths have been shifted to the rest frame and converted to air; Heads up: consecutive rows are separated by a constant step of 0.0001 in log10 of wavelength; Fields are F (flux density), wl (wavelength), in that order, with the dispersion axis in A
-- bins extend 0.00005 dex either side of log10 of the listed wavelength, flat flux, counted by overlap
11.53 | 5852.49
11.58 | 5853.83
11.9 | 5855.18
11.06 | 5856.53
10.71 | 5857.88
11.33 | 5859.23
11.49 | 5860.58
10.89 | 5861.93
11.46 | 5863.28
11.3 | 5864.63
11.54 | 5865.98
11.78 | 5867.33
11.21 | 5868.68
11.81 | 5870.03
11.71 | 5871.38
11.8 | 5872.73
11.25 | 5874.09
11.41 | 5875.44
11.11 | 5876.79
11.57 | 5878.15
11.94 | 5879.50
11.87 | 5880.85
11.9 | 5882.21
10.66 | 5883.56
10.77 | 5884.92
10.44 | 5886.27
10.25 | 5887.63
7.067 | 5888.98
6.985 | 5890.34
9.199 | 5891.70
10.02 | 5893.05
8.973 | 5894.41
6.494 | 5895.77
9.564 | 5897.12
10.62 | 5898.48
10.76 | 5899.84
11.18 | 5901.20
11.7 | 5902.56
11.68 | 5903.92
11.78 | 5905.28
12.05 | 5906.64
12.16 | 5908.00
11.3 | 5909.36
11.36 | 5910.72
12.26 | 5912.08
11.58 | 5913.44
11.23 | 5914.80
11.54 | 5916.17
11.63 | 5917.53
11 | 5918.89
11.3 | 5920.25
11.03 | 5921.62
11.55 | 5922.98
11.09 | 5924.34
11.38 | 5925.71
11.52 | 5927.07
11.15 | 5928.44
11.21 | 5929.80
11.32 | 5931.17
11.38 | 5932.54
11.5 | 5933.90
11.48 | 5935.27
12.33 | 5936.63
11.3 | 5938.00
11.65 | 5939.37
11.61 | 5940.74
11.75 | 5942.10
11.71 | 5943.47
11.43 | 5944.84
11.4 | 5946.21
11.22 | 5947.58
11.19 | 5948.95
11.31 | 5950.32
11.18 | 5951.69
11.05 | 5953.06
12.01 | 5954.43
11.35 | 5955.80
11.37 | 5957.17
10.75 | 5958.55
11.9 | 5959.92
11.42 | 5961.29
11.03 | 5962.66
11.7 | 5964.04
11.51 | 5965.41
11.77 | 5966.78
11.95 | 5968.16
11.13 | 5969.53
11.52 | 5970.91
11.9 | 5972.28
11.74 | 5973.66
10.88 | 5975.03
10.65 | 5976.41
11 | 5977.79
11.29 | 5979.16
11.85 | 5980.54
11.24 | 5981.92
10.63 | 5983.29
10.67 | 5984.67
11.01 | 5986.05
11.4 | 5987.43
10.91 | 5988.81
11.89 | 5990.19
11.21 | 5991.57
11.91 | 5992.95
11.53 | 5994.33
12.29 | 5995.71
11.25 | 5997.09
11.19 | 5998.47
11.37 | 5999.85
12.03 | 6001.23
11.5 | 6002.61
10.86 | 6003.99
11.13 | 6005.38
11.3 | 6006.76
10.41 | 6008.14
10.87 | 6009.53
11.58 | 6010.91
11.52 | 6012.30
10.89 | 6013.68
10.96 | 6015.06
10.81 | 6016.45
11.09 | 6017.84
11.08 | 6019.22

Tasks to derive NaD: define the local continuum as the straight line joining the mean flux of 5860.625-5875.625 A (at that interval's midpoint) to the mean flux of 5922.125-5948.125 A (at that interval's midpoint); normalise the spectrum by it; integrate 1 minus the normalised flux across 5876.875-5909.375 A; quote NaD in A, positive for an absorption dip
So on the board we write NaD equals 2.9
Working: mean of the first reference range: 11.5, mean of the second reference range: 11.5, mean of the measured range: 10.4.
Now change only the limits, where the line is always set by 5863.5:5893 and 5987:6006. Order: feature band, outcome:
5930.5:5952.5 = -0.6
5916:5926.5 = -0.2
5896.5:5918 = -0.8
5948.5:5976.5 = -0.3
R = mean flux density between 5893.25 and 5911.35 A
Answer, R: 10.7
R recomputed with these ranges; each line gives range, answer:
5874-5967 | 11.1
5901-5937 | 11.5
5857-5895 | 10.8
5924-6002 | 11.4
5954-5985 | 11.4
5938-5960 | 11.4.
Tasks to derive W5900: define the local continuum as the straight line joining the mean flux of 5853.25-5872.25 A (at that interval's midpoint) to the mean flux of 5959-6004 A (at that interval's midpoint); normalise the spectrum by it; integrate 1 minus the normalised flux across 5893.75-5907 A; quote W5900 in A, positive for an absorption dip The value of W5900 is 1.1 A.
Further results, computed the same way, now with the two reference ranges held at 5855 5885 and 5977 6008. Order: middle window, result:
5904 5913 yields -0.3 A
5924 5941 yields -0.1 A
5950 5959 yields 0.0 A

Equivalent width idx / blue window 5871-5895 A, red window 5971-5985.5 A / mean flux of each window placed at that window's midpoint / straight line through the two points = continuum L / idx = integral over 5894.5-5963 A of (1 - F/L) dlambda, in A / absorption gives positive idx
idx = -2.8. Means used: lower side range 10.5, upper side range 11.2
